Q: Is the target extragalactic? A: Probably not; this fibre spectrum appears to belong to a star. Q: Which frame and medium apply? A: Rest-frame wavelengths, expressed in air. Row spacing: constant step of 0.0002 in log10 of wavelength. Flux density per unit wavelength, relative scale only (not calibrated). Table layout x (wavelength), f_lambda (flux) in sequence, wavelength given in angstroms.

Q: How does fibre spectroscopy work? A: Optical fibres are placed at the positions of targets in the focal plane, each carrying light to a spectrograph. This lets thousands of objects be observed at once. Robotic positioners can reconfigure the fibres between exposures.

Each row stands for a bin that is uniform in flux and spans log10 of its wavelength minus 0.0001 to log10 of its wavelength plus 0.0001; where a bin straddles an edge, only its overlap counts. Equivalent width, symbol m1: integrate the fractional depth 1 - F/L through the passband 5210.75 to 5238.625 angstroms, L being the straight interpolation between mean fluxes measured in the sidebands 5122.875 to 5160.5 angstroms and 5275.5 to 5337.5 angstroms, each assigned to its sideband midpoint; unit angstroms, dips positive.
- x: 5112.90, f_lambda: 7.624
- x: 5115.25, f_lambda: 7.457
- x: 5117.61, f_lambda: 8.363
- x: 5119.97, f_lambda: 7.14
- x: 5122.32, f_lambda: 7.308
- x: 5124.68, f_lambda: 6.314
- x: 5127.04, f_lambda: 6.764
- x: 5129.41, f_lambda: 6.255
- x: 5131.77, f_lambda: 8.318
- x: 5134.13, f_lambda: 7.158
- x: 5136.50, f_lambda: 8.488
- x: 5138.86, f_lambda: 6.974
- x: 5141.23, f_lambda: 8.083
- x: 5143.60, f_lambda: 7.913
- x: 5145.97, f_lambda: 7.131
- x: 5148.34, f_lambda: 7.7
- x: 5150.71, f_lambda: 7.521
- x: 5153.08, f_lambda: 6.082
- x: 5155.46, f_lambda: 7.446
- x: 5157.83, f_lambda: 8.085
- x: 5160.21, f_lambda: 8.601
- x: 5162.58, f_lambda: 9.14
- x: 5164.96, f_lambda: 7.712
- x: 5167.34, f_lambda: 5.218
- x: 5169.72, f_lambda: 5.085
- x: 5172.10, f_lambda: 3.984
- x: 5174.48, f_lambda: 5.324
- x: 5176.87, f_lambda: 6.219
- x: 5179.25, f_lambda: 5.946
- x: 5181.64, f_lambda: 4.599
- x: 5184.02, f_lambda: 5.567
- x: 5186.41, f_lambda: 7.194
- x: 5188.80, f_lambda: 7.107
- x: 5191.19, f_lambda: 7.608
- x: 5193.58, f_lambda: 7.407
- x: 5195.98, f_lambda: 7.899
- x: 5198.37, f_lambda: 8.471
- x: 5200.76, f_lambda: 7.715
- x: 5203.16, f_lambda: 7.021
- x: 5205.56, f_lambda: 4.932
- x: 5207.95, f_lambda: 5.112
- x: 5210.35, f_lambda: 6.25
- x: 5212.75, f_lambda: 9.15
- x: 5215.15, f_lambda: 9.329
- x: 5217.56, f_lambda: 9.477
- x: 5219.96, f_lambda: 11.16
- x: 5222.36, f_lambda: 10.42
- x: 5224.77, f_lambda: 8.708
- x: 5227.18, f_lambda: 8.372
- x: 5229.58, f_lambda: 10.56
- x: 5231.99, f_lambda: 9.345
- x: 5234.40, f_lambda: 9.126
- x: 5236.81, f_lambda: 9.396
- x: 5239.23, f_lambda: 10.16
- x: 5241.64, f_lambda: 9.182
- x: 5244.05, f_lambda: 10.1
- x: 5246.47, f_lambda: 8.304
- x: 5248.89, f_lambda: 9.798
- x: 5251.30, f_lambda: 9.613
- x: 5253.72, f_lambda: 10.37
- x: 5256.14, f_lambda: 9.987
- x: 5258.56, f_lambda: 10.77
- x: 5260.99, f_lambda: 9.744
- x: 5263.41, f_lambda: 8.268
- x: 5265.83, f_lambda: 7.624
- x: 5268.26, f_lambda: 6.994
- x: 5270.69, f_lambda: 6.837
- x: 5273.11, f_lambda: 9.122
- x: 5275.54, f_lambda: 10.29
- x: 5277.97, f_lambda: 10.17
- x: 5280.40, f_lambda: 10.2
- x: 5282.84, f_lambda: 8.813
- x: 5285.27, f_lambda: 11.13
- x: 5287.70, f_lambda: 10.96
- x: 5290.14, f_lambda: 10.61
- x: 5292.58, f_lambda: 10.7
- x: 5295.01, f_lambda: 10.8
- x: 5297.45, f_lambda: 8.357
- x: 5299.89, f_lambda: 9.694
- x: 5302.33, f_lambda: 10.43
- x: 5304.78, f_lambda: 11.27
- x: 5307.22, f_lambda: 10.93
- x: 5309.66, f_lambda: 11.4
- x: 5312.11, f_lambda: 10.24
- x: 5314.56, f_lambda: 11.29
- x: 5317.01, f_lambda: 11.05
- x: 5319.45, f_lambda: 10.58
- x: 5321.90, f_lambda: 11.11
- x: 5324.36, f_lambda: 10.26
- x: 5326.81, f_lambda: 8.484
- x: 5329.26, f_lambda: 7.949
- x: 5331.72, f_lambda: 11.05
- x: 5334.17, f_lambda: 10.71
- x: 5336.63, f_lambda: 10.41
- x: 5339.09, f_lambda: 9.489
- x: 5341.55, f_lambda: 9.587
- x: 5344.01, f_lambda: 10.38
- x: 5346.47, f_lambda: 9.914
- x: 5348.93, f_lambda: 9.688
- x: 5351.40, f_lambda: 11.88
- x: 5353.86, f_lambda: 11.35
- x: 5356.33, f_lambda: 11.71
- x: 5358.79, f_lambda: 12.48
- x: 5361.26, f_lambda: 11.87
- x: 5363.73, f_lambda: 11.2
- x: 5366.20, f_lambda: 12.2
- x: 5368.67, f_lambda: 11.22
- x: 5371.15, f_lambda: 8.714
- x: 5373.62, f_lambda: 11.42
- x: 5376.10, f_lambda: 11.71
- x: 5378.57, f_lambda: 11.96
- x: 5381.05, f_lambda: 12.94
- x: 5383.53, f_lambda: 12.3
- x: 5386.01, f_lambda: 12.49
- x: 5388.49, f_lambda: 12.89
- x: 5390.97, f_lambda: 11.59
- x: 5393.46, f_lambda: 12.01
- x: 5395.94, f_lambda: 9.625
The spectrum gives -1.8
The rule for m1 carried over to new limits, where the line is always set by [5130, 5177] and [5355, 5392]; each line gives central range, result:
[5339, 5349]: 1.2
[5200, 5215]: 2.6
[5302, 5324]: -0.9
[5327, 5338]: 1.0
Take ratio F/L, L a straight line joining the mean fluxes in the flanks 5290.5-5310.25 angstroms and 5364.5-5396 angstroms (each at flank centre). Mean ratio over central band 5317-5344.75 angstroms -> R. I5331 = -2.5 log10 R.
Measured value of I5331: 0.090 mag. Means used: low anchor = 10.4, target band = 10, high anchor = 11.7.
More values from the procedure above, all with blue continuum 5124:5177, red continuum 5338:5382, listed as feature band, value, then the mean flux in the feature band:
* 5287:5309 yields -0.057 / 10.4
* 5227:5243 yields -0.102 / 9.53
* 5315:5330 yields 0.033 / 10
